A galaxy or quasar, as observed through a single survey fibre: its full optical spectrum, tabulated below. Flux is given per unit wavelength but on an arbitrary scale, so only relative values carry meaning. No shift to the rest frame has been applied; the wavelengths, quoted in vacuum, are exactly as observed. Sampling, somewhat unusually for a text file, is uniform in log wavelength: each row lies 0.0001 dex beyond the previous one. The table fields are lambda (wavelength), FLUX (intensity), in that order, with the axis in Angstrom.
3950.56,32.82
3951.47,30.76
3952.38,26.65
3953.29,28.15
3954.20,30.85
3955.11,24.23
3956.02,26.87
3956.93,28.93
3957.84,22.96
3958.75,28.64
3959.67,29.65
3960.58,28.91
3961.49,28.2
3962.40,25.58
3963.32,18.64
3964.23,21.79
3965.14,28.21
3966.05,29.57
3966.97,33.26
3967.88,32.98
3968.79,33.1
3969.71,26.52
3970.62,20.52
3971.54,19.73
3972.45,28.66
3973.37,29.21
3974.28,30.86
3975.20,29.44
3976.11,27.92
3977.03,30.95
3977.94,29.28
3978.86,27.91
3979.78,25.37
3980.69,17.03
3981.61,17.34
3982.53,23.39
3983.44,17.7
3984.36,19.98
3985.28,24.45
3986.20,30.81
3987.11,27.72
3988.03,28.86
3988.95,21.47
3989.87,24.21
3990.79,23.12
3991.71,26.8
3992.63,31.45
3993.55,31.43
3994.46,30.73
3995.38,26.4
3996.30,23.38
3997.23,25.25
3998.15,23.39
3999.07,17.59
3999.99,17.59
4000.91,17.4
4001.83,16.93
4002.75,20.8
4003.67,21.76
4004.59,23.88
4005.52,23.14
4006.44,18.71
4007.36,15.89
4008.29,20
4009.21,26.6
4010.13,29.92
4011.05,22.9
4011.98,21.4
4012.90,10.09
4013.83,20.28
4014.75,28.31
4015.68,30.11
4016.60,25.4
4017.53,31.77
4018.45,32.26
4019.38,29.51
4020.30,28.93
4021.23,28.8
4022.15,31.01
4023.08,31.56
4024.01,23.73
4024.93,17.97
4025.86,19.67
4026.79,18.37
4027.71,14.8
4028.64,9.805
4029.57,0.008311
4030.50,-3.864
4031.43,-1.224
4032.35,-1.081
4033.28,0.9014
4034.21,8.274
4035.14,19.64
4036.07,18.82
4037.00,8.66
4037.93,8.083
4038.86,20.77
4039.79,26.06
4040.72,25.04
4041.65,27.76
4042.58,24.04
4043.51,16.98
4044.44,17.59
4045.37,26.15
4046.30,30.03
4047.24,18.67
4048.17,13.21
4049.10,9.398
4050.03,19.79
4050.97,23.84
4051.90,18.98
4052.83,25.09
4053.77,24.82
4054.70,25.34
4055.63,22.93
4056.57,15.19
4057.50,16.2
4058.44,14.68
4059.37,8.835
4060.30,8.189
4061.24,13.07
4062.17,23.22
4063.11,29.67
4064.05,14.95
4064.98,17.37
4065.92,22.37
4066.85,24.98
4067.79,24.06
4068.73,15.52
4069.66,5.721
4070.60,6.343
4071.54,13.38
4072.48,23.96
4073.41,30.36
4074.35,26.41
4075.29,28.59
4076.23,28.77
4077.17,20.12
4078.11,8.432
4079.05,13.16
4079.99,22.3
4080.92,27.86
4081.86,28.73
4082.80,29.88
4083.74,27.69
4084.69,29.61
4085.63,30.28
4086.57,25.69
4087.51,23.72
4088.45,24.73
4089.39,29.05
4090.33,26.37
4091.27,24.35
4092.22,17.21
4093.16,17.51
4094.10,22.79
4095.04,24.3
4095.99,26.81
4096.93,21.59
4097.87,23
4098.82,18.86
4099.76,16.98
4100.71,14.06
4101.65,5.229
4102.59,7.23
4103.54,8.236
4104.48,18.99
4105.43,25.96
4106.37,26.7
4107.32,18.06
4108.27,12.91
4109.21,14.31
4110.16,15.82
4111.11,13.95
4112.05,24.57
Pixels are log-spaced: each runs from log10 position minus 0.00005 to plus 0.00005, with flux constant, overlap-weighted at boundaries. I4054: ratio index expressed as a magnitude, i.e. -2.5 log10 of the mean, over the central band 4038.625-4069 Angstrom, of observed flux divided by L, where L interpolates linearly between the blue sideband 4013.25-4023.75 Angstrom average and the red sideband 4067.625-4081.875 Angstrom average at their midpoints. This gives 0.15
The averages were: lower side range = 28.6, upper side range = 19.9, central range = 20.2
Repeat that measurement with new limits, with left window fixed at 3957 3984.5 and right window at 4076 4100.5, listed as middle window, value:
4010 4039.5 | 0.34 mag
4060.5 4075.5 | 0.21 mag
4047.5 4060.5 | 0.33 mag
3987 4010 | 0.09 mag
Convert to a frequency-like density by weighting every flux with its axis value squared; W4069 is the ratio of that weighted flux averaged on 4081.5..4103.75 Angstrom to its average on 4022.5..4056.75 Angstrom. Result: 1.3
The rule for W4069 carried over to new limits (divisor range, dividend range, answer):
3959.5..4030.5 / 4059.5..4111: 0.88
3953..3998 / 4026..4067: 0.65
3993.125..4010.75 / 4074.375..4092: 1.14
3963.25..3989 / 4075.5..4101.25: 0.93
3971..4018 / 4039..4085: 0.88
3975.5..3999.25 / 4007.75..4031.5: 0.86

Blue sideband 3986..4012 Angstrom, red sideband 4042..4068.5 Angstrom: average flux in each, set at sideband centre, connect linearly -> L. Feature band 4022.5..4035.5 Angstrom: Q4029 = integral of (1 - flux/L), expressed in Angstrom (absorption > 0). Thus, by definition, 6.2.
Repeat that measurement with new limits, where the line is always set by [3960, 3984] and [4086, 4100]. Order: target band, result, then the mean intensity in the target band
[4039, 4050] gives 1.4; 21.3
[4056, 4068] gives 3.0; 17.8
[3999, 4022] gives 1.6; 23.4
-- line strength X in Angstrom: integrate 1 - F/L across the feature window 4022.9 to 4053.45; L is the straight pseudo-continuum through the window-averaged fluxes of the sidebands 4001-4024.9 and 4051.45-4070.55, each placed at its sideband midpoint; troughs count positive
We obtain 6.9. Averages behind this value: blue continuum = 24.3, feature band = 16.2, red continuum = 18.3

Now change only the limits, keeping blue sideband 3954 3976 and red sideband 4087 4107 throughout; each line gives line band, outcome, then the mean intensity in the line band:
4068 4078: 0.9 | 19.6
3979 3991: 1.3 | 23.3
